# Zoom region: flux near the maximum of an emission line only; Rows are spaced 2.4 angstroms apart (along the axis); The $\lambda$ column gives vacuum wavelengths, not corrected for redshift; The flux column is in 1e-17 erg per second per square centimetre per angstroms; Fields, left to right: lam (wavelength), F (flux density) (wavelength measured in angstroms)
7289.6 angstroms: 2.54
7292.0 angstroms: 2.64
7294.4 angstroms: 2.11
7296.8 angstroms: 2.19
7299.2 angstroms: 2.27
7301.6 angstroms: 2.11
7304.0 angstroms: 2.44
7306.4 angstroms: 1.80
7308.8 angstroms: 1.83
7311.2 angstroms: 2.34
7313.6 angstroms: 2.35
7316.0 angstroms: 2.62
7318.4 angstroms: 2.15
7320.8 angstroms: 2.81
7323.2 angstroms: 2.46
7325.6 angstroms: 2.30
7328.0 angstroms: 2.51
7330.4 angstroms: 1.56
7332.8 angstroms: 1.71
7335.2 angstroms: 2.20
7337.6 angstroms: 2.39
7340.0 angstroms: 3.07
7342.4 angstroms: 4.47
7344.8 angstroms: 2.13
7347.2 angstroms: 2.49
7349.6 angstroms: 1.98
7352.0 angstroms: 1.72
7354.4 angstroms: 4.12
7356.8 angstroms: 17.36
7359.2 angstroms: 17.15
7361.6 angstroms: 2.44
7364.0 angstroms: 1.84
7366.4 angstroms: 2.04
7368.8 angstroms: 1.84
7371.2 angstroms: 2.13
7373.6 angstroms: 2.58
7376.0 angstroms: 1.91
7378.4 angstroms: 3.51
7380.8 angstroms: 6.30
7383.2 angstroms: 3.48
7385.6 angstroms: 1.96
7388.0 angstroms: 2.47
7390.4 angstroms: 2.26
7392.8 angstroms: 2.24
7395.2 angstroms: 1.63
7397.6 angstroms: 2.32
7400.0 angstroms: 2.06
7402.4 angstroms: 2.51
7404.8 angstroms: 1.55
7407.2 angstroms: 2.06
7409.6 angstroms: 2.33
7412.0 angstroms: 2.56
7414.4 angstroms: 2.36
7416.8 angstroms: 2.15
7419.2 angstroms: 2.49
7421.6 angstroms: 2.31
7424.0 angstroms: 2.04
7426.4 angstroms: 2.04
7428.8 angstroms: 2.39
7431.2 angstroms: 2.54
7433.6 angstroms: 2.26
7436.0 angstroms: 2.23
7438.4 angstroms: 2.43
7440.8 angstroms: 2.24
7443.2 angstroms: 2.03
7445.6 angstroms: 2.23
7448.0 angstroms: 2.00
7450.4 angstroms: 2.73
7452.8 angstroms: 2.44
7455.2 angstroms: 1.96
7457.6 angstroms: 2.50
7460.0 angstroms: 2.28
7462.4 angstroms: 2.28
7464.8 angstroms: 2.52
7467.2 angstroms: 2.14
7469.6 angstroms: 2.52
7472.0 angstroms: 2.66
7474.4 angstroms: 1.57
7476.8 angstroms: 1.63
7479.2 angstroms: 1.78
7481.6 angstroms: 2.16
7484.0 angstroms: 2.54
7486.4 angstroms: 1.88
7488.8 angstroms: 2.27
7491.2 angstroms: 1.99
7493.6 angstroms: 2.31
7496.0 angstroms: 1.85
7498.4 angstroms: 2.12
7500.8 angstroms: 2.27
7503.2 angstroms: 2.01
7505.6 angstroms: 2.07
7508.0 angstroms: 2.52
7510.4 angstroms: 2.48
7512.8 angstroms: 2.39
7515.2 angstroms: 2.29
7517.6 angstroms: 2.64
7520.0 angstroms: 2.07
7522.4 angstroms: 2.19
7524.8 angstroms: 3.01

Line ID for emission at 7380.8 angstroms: [N II]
